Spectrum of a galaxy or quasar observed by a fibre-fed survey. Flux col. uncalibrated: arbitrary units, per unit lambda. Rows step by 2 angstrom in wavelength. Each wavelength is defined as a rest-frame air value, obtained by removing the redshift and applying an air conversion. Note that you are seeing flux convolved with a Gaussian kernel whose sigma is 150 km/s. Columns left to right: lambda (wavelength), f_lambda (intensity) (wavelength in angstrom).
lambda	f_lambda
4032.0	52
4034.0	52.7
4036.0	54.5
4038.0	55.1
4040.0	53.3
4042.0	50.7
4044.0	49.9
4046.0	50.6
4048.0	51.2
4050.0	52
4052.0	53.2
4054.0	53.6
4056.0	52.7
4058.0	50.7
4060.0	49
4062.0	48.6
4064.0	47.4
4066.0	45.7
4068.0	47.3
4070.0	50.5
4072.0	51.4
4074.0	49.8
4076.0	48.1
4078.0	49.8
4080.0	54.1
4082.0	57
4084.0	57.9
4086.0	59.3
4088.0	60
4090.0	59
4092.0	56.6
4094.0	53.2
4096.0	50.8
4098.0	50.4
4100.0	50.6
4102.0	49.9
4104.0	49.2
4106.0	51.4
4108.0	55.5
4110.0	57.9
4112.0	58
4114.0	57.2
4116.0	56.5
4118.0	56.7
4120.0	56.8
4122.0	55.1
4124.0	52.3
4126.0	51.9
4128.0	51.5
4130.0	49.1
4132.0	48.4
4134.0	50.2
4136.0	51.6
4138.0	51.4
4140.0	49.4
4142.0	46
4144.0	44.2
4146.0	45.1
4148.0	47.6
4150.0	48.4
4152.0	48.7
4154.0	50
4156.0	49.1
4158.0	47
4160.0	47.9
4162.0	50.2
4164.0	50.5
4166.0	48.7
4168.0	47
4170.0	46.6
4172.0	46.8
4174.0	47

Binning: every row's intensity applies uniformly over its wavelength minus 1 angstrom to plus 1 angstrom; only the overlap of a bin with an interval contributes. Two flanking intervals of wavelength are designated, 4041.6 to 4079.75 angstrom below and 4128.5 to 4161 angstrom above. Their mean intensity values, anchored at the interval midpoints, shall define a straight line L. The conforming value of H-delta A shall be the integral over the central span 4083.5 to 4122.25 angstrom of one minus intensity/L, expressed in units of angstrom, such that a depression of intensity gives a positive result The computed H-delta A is -4.5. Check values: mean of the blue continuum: 50.2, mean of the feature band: 55.1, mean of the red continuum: 48.4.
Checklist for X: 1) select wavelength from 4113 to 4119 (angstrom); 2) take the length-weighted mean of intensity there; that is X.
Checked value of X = 56.8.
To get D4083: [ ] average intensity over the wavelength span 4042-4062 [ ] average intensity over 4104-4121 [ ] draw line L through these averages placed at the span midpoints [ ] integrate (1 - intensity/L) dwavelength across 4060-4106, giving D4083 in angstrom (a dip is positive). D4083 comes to 1.35 angstrom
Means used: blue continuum 51.3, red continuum 55.8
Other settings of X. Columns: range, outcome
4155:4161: 48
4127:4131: 50.3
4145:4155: 48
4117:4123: 56.2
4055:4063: 50.2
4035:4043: 53.4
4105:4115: 56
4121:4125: 53.7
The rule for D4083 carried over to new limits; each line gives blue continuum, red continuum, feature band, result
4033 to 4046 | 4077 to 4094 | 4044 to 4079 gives 2.8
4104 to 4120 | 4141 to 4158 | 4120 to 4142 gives 0.2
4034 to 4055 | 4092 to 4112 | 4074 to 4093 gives -1.0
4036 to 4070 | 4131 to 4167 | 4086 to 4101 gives -1.5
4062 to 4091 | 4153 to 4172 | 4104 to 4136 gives -2.0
